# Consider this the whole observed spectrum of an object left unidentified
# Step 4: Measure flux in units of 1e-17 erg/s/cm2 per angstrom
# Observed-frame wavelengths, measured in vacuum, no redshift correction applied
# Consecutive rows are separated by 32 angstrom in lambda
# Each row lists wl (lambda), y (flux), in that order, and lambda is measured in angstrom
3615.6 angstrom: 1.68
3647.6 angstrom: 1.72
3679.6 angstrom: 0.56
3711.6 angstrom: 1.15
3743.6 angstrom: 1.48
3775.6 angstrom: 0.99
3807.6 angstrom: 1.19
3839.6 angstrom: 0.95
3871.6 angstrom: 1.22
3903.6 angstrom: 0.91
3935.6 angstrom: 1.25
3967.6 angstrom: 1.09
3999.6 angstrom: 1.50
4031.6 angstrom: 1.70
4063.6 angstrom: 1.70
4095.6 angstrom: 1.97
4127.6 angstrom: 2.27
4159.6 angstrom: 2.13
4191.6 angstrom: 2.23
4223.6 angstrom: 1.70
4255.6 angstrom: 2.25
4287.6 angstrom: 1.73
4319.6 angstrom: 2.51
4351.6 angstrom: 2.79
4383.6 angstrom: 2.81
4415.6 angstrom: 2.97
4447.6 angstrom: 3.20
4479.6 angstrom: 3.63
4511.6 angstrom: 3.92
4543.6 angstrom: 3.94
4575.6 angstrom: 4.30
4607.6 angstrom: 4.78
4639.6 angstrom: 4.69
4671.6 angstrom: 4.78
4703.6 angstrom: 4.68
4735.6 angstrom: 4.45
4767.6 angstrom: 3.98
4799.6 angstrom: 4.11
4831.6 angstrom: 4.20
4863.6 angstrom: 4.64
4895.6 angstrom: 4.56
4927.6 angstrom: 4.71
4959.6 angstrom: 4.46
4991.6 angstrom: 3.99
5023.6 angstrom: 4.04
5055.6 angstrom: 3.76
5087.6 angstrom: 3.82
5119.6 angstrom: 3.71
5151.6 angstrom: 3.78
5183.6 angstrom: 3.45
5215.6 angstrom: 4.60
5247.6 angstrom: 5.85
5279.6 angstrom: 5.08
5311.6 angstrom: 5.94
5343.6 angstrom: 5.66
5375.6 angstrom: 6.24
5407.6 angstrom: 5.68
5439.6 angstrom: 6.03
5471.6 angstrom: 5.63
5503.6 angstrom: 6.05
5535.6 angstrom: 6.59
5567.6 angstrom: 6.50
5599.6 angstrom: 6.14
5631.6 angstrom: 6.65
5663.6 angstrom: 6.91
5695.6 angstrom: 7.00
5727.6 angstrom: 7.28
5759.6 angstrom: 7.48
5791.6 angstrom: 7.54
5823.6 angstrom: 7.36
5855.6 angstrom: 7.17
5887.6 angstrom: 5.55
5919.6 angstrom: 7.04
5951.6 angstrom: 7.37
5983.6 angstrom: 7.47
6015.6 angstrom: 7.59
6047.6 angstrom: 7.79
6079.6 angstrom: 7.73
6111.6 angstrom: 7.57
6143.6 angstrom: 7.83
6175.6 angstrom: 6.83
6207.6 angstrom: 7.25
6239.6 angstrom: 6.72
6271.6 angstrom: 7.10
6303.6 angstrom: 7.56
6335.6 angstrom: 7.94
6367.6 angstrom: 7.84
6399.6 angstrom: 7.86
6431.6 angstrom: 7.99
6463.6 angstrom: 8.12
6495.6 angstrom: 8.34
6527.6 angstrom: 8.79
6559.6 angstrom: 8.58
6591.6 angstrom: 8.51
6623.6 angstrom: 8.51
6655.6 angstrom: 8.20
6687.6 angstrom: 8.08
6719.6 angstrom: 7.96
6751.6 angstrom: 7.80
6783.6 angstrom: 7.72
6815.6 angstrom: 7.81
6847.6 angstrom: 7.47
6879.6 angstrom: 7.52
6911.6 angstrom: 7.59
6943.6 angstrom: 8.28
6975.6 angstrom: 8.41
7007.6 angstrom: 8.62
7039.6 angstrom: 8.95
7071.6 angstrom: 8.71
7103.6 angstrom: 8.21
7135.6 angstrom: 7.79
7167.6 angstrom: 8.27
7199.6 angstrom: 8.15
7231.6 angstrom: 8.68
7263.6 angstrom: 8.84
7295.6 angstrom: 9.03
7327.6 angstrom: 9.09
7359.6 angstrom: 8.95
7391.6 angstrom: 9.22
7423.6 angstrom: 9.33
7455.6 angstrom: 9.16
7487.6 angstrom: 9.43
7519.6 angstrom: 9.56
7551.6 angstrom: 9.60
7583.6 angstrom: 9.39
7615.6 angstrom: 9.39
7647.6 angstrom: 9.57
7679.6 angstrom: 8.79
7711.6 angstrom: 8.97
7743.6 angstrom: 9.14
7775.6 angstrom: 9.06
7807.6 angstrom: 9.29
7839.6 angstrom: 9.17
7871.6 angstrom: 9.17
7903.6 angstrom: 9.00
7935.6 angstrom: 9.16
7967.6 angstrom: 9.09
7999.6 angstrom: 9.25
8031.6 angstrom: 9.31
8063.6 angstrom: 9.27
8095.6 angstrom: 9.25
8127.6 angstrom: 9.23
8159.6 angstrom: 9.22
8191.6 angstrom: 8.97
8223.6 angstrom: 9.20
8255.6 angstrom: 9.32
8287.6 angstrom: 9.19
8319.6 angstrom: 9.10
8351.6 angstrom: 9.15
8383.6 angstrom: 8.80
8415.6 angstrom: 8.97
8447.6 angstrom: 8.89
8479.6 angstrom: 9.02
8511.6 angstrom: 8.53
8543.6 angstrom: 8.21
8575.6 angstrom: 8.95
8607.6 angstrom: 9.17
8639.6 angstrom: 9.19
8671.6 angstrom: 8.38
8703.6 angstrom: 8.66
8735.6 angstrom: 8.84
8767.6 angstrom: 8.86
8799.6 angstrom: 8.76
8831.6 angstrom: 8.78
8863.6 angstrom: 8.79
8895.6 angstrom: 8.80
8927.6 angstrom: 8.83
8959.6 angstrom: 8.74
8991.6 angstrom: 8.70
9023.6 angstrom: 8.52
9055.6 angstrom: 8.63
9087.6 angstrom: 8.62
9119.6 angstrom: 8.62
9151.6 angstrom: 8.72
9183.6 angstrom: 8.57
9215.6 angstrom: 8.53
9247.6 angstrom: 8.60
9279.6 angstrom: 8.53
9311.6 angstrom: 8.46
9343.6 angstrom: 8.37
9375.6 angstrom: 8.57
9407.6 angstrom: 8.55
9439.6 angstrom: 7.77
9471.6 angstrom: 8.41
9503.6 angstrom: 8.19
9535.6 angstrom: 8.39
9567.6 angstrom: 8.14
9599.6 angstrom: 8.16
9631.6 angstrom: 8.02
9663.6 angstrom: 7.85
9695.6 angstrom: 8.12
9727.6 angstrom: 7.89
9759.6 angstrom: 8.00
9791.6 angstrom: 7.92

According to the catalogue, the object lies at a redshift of 0.00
